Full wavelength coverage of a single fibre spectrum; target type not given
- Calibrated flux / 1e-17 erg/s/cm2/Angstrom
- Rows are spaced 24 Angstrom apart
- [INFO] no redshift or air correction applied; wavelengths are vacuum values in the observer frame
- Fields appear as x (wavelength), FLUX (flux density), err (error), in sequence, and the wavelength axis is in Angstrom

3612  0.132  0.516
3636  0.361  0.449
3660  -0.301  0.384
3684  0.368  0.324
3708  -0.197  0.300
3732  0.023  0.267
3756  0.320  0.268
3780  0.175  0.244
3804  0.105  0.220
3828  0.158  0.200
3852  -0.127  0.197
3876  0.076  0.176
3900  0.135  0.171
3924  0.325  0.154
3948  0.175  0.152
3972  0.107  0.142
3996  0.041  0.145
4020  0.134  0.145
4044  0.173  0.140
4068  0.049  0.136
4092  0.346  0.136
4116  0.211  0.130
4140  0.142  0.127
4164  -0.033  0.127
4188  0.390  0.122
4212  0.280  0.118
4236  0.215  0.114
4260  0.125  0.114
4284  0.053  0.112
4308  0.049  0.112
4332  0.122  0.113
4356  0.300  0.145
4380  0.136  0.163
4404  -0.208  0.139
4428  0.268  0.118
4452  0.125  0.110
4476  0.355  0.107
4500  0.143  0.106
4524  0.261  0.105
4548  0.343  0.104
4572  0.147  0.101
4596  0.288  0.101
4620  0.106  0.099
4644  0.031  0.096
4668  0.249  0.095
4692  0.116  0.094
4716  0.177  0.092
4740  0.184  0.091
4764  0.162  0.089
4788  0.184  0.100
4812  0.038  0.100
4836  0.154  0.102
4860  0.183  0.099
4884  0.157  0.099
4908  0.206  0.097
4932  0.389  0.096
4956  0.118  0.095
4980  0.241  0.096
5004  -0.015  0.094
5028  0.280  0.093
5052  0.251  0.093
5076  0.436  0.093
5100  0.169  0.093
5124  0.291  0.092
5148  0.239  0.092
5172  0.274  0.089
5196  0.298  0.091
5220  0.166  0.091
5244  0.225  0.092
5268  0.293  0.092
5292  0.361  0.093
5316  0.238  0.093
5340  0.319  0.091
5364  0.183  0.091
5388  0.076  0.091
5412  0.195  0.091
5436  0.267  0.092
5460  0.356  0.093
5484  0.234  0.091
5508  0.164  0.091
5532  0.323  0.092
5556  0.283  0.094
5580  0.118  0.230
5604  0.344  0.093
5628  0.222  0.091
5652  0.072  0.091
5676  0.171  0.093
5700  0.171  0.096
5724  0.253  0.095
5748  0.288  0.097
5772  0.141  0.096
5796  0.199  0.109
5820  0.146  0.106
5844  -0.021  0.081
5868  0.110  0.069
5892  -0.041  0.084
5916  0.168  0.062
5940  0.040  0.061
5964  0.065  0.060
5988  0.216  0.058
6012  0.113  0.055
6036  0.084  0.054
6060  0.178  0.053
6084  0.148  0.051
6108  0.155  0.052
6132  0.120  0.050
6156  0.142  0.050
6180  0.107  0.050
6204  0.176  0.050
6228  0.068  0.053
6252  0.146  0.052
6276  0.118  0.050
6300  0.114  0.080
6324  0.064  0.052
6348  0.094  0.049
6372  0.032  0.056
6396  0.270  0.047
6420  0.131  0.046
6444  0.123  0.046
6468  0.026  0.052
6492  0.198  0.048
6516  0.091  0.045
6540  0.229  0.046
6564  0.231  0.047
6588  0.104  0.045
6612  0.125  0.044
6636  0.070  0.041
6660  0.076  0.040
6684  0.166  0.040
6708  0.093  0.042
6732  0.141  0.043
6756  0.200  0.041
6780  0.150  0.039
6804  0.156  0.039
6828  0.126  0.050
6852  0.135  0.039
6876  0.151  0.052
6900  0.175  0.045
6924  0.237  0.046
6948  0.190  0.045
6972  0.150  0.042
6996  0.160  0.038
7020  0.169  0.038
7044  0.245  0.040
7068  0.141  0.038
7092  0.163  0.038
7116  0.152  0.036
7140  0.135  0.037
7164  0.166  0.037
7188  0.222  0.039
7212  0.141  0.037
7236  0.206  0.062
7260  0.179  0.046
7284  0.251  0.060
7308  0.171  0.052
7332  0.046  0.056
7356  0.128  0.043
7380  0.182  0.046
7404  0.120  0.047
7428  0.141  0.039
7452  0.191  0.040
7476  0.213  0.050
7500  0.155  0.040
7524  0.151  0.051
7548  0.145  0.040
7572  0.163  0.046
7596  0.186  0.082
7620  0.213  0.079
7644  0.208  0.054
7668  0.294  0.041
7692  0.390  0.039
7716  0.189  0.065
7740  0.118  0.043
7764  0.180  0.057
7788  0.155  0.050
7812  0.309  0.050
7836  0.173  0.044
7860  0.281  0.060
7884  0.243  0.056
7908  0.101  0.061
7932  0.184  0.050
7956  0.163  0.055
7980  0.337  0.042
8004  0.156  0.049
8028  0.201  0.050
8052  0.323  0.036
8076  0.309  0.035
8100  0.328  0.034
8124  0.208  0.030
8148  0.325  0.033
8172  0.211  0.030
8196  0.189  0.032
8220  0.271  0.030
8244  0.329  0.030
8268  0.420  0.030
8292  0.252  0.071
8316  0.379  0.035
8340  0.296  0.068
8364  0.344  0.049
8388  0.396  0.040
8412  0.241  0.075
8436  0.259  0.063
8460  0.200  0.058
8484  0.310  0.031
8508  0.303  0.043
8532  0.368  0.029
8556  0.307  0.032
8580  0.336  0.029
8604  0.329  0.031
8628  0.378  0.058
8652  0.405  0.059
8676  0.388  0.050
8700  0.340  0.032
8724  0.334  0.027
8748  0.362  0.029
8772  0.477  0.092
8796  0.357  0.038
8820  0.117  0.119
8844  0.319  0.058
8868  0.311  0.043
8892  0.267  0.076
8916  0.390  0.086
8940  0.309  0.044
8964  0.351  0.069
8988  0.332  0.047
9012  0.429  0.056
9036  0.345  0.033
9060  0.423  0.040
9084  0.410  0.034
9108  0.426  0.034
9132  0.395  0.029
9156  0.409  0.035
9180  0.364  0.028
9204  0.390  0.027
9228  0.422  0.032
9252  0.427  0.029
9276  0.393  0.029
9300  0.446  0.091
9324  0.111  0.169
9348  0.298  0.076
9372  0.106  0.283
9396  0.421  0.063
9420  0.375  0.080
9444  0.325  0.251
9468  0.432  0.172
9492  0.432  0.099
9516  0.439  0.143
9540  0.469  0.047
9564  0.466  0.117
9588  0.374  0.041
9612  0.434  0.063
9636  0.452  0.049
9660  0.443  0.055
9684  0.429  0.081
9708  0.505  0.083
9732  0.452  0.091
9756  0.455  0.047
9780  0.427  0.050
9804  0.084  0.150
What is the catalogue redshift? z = 1.06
